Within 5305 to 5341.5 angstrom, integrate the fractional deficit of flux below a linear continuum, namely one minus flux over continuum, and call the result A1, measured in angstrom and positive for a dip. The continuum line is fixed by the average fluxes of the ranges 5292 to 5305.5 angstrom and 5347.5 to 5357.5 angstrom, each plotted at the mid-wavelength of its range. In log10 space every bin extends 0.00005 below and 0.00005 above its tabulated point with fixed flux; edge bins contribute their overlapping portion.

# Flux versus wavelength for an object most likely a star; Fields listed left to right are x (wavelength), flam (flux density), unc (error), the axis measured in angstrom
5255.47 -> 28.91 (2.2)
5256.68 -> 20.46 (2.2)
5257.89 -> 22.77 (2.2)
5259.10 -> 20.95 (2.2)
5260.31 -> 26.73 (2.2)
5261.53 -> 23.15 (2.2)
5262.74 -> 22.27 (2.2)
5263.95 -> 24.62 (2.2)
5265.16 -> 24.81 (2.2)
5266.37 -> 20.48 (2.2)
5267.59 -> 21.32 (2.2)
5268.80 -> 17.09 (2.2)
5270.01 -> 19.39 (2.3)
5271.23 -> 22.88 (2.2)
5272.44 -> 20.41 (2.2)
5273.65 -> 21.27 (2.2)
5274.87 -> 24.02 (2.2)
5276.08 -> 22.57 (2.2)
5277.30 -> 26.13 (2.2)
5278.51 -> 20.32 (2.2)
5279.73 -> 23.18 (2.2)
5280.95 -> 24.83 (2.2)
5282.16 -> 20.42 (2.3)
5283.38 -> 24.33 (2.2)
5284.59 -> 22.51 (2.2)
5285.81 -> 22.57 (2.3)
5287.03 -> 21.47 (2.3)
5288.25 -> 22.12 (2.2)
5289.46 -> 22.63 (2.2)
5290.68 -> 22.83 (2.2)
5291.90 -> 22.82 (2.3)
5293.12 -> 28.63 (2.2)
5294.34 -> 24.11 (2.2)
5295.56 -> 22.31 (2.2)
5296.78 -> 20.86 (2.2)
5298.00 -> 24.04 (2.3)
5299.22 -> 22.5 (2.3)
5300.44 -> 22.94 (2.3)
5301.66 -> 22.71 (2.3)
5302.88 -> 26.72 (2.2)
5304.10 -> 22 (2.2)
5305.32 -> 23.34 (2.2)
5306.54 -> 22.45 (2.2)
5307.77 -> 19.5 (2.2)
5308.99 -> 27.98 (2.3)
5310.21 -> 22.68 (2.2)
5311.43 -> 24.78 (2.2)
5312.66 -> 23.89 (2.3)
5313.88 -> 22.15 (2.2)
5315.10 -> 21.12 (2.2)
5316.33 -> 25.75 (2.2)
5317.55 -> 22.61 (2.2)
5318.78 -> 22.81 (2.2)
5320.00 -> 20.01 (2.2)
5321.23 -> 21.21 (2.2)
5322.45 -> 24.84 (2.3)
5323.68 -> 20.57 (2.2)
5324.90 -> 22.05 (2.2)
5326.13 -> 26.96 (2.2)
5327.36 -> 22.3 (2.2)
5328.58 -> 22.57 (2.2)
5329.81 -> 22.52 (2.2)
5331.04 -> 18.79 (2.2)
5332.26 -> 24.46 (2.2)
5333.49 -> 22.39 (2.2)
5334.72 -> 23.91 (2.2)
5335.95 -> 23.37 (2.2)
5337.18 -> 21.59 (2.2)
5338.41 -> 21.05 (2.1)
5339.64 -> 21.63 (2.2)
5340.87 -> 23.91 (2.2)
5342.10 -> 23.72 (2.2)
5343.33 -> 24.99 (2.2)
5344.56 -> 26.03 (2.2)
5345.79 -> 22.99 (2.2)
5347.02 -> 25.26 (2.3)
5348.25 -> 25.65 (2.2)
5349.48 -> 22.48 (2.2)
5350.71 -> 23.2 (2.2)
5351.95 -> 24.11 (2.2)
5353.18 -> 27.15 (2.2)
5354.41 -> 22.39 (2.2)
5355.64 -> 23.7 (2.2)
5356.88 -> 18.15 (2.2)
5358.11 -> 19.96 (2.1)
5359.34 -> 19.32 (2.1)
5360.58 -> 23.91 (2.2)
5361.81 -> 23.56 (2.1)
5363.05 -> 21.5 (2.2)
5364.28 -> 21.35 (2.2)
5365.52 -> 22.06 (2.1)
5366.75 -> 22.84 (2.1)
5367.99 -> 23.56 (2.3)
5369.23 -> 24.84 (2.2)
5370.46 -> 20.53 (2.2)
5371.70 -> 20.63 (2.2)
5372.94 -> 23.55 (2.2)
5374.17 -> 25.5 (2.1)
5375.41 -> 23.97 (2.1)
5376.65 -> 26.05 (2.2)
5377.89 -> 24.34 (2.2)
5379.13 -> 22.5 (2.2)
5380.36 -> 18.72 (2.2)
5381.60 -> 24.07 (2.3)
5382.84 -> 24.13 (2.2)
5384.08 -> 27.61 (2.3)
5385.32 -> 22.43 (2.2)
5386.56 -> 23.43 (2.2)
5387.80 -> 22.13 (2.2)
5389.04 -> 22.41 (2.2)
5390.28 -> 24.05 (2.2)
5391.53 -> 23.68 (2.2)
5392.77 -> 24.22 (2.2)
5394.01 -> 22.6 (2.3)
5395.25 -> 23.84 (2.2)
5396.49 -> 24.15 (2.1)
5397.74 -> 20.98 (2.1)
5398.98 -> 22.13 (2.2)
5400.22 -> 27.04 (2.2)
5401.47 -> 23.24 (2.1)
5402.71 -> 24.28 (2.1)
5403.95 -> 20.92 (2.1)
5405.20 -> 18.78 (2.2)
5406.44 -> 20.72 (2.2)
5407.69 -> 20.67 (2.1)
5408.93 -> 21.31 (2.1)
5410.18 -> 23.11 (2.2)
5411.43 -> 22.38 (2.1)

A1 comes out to 1.2 angstrom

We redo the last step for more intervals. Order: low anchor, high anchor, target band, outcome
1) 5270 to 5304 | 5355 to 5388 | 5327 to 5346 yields 0.0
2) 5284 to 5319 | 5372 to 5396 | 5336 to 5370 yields 0.7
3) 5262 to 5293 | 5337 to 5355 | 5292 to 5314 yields -0.6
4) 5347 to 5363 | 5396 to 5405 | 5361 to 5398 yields -0.4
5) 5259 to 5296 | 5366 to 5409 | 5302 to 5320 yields -0.4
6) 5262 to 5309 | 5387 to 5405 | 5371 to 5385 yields -0.4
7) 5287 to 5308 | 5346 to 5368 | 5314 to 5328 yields 0.1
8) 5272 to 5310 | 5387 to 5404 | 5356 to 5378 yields 0.7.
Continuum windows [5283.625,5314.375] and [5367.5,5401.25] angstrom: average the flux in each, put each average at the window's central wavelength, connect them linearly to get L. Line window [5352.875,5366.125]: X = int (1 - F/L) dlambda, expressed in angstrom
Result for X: 0.8 angstrom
